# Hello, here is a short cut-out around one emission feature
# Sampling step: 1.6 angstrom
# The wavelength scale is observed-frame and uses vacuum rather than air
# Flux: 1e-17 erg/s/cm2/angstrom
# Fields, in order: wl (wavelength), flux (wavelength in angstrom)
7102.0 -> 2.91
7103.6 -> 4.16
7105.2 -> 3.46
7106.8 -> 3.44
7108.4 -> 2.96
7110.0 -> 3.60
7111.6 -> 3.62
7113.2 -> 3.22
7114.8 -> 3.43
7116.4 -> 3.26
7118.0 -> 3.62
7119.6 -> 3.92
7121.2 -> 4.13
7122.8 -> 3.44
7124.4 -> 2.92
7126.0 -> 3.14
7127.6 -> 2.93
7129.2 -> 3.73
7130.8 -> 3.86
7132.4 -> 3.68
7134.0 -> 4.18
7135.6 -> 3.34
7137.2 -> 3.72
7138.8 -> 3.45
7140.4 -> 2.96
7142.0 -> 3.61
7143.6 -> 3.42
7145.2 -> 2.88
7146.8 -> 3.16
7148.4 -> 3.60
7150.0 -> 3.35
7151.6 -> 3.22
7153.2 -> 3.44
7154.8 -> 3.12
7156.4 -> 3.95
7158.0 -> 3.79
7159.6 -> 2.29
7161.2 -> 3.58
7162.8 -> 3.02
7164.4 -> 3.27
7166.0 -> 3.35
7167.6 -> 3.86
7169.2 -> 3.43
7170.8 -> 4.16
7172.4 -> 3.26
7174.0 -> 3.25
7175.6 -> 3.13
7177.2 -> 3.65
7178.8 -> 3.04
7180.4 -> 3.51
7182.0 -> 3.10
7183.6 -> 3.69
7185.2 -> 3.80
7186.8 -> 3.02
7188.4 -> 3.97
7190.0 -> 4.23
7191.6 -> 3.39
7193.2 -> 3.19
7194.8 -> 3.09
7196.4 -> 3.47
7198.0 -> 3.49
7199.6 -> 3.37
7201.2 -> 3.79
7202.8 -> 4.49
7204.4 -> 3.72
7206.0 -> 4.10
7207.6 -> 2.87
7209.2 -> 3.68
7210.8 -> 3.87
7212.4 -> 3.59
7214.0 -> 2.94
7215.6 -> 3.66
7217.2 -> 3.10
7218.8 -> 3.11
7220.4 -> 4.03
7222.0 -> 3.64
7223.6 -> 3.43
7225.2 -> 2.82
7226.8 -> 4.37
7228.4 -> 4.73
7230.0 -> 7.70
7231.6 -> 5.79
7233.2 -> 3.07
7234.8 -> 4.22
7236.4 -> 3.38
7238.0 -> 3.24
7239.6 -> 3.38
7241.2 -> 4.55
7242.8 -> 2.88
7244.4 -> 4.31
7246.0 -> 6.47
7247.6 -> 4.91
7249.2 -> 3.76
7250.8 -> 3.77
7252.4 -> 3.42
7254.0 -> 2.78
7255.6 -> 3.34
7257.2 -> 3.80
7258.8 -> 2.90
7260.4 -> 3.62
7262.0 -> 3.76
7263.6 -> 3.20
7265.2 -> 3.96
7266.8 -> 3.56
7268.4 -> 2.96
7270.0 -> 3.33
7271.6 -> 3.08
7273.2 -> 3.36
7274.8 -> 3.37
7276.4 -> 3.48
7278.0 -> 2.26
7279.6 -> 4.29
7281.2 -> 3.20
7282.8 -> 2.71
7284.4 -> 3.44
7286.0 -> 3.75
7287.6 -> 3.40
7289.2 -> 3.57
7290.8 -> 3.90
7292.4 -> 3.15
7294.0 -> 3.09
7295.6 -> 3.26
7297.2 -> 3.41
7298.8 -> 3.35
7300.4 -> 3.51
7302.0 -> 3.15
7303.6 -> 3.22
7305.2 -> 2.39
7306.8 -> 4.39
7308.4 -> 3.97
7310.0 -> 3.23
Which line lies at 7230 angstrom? [S II] 6716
